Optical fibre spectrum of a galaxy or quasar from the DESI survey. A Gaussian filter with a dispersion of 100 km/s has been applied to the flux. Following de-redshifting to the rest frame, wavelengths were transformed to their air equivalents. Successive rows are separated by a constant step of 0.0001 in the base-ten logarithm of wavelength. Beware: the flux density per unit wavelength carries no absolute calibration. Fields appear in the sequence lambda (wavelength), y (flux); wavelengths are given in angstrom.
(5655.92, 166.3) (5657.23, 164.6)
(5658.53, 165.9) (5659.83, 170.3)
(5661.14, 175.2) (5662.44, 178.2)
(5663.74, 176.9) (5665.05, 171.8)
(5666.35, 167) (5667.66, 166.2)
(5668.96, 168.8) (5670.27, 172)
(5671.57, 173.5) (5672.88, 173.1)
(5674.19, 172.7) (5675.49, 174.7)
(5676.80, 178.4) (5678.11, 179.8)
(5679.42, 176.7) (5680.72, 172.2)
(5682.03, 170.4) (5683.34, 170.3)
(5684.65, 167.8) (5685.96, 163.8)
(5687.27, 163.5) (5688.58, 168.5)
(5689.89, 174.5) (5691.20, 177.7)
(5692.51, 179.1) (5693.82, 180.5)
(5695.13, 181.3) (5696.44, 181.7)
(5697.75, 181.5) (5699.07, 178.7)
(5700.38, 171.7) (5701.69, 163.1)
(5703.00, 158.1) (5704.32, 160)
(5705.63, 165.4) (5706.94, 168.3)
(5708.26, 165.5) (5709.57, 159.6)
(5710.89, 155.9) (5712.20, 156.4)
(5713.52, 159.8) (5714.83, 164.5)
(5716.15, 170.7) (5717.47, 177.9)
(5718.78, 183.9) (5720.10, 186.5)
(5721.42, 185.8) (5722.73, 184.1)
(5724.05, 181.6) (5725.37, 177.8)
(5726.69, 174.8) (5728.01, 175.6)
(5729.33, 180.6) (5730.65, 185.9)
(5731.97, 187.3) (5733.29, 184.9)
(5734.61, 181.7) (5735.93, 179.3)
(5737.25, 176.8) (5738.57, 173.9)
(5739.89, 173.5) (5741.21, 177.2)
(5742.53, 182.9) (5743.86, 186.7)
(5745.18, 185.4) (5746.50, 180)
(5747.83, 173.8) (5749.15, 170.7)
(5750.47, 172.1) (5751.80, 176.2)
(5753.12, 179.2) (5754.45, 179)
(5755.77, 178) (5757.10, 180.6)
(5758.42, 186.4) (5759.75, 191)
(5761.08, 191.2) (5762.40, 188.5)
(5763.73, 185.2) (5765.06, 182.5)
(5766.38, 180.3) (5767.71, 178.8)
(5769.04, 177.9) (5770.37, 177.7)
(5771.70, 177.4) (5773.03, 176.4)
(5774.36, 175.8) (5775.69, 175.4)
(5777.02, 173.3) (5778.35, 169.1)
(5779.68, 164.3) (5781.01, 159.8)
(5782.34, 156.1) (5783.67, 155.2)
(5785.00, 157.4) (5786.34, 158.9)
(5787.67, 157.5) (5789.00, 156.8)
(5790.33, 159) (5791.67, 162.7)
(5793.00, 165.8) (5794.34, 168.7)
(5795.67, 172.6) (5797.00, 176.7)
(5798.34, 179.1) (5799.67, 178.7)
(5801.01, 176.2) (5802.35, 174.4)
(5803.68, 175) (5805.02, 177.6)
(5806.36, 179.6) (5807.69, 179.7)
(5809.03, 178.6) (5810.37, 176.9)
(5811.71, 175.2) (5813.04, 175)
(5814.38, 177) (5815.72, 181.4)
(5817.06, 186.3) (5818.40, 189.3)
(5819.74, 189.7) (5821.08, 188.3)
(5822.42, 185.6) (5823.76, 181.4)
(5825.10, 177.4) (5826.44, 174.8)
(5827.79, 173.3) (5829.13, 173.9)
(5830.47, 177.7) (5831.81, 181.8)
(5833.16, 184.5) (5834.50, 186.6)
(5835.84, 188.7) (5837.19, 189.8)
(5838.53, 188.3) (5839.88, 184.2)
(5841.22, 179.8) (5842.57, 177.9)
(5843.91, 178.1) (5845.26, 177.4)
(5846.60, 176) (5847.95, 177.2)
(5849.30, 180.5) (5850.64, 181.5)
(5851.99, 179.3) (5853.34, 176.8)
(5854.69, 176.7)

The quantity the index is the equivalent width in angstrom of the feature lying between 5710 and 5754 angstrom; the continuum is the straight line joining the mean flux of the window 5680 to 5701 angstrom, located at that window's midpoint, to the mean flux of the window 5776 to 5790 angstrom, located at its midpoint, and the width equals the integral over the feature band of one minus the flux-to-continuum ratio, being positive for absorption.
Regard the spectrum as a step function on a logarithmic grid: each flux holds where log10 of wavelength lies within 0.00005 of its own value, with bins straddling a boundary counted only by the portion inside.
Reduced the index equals -2.3 angstrom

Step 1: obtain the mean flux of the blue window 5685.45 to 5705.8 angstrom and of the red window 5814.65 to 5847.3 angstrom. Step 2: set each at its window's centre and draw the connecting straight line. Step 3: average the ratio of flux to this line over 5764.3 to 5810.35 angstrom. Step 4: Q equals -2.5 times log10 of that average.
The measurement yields 0.048 mag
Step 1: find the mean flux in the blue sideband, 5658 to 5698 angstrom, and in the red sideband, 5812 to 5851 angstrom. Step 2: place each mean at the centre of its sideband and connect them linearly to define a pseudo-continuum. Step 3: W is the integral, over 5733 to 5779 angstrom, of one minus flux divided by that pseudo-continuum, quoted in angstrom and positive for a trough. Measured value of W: -0.5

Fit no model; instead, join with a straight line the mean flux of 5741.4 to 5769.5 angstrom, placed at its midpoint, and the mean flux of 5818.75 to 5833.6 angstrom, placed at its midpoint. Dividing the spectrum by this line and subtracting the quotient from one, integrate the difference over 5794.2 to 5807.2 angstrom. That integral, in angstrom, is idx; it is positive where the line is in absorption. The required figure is 0.3 angstrom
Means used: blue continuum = 181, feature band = 176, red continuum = 181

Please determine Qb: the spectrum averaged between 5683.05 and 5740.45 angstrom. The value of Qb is 174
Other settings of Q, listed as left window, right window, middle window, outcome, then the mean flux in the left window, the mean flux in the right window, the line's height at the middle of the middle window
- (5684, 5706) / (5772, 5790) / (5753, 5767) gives -0.11 mag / 172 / 165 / 166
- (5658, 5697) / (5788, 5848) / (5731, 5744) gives -0.03 mag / 173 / 178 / 175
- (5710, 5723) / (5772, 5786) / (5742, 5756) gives -0.06 mag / 172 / 166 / 169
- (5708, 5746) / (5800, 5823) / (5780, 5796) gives 0.12 mag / 177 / 180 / 179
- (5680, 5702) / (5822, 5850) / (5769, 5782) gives 0.04 mag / 174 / 181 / 178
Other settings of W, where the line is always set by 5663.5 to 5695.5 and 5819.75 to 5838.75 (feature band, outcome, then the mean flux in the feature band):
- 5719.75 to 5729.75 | -0.29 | 181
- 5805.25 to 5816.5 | 0.20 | 178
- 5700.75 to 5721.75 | 0.89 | 167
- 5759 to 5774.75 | -0.32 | 182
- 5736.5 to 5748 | -0.15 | 179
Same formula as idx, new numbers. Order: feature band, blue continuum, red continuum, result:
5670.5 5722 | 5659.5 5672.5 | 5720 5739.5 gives 1.3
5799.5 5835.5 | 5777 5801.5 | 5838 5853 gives -1.5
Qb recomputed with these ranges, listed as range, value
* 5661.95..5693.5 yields 172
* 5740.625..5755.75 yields 178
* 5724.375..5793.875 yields 175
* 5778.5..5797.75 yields 163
